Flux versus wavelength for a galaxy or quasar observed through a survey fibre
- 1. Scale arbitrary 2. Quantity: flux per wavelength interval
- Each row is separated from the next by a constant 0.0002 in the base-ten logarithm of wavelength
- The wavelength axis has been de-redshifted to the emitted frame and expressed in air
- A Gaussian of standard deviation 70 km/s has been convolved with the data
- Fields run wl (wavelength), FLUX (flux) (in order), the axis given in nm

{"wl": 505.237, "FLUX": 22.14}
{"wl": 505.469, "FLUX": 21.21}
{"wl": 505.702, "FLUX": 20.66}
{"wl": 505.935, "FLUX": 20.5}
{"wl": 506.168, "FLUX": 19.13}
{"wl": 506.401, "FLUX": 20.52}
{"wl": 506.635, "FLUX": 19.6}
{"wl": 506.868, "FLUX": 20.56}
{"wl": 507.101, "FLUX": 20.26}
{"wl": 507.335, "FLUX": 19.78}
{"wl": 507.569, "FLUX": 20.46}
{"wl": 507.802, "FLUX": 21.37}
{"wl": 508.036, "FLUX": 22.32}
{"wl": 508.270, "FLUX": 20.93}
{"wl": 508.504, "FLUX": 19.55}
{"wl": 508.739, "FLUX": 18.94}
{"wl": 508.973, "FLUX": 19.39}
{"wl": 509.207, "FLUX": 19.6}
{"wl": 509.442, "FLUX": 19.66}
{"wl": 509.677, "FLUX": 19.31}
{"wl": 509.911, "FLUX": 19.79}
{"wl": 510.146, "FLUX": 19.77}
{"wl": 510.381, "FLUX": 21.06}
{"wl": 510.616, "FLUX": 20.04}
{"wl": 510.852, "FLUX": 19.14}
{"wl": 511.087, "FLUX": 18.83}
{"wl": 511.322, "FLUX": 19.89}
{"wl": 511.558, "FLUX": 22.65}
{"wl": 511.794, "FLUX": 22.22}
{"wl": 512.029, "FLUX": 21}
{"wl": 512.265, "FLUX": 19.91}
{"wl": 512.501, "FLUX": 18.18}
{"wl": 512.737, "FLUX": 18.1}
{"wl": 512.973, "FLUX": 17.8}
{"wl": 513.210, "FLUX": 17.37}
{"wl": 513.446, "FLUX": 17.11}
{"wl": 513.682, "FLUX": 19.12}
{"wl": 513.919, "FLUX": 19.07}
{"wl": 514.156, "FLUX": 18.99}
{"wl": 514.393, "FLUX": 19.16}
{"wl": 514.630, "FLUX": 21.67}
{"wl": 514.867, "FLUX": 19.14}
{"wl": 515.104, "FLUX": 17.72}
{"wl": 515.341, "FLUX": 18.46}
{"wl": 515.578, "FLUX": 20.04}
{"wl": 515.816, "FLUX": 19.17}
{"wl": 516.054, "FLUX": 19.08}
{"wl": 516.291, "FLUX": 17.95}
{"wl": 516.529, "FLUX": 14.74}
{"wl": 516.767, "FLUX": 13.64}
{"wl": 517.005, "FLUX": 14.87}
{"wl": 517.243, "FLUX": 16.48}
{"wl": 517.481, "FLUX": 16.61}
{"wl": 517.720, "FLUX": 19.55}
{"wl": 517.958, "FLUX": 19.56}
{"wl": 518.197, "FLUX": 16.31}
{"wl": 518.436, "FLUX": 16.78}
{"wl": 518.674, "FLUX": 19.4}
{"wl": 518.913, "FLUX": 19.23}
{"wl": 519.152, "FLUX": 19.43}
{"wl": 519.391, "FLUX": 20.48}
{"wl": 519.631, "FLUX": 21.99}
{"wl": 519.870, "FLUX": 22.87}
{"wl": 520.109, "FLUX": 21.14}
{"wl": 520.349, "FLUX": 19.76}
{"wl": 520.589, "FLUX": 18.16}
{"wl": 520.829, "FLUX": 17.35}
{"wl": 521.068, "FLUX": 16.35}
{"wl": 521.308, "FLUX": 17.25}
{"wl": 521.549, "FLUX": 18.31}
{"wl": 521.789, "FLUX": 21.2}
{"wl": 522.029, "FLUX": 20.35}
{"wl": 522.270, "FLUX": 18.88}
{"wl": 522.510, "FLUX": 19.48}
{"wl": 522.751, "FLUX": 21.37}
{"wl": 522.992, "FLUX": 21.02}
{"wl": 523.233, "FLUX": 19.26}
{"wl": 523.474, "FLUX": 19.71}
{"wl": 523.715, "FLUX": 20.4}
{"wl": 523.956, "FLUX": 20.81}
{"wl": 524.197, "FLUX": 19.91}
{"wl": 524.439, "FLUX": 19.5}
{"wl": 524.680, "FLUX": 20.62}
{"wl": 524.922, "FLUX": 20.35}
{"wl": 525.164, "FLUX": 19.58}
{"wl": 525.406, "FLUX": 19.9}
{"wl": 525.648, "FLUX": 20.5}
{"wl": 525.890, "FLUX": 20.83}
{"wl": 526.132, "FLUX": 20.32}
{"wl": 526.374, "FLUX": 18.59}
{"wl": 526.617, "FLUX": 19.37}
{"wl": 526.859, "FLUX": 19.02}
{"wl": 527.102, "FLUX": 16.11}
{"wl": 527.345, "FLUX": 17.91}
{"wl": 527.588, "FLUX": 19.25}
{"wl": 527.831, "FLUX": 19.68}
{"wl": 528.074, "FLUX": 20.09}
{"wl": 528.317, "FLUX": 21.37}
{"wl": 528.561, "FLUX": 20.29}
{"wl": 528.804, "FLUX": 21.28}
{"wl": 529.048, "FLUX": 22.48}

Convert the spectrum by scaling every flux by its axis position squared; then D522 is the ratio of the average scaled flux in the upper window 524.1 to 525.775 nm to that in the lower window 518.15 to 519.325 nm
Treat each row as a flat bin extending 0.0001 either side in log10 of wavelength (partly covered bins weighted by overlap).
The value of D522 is 1.1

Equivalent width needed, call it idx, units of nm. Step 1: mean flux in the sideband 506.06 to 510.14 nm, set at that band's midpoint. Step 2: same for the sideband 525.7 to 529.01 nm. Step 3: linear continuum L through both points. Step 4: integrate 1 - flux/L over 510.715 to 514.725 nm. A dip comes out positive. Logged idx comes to 0.110 nm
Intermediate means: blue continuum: 20.1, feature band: 19.4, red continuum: 19.6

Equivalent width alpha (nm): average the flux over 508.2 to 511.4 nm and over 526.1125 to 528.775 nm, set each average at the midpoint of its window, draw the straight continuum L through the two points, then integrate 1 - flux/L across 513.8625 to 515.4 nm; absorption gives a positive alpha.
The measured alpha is 0.03 nm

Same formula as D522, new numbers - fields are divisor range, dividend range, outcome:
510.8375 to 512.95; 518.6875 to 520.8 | 1.04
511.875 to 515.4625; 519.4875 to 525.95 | 1.09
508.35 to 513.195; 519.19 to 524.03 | 1.05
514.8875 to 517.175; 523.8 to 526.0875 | 1.21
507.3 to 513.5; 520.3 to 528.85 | 1.04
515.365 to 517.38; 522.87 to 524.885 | 1.22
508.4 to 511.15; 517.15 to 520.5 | 1.02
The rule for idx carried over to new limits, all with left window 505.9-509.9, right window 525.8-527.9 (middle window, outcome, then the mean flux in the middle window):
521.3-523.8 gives -0.08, 19.8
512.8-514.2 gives 0.11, 18.2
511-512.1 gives -0.06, 21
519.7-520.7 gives -0.06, 20.6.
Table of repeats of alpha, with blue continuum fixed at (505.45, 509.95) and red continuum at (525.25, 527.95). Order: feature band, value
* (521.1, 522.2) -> 0.025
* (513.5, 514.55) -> 0.042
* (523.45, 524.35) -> -0.041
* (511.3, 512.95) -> -0.018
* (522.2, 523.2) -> -0.039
